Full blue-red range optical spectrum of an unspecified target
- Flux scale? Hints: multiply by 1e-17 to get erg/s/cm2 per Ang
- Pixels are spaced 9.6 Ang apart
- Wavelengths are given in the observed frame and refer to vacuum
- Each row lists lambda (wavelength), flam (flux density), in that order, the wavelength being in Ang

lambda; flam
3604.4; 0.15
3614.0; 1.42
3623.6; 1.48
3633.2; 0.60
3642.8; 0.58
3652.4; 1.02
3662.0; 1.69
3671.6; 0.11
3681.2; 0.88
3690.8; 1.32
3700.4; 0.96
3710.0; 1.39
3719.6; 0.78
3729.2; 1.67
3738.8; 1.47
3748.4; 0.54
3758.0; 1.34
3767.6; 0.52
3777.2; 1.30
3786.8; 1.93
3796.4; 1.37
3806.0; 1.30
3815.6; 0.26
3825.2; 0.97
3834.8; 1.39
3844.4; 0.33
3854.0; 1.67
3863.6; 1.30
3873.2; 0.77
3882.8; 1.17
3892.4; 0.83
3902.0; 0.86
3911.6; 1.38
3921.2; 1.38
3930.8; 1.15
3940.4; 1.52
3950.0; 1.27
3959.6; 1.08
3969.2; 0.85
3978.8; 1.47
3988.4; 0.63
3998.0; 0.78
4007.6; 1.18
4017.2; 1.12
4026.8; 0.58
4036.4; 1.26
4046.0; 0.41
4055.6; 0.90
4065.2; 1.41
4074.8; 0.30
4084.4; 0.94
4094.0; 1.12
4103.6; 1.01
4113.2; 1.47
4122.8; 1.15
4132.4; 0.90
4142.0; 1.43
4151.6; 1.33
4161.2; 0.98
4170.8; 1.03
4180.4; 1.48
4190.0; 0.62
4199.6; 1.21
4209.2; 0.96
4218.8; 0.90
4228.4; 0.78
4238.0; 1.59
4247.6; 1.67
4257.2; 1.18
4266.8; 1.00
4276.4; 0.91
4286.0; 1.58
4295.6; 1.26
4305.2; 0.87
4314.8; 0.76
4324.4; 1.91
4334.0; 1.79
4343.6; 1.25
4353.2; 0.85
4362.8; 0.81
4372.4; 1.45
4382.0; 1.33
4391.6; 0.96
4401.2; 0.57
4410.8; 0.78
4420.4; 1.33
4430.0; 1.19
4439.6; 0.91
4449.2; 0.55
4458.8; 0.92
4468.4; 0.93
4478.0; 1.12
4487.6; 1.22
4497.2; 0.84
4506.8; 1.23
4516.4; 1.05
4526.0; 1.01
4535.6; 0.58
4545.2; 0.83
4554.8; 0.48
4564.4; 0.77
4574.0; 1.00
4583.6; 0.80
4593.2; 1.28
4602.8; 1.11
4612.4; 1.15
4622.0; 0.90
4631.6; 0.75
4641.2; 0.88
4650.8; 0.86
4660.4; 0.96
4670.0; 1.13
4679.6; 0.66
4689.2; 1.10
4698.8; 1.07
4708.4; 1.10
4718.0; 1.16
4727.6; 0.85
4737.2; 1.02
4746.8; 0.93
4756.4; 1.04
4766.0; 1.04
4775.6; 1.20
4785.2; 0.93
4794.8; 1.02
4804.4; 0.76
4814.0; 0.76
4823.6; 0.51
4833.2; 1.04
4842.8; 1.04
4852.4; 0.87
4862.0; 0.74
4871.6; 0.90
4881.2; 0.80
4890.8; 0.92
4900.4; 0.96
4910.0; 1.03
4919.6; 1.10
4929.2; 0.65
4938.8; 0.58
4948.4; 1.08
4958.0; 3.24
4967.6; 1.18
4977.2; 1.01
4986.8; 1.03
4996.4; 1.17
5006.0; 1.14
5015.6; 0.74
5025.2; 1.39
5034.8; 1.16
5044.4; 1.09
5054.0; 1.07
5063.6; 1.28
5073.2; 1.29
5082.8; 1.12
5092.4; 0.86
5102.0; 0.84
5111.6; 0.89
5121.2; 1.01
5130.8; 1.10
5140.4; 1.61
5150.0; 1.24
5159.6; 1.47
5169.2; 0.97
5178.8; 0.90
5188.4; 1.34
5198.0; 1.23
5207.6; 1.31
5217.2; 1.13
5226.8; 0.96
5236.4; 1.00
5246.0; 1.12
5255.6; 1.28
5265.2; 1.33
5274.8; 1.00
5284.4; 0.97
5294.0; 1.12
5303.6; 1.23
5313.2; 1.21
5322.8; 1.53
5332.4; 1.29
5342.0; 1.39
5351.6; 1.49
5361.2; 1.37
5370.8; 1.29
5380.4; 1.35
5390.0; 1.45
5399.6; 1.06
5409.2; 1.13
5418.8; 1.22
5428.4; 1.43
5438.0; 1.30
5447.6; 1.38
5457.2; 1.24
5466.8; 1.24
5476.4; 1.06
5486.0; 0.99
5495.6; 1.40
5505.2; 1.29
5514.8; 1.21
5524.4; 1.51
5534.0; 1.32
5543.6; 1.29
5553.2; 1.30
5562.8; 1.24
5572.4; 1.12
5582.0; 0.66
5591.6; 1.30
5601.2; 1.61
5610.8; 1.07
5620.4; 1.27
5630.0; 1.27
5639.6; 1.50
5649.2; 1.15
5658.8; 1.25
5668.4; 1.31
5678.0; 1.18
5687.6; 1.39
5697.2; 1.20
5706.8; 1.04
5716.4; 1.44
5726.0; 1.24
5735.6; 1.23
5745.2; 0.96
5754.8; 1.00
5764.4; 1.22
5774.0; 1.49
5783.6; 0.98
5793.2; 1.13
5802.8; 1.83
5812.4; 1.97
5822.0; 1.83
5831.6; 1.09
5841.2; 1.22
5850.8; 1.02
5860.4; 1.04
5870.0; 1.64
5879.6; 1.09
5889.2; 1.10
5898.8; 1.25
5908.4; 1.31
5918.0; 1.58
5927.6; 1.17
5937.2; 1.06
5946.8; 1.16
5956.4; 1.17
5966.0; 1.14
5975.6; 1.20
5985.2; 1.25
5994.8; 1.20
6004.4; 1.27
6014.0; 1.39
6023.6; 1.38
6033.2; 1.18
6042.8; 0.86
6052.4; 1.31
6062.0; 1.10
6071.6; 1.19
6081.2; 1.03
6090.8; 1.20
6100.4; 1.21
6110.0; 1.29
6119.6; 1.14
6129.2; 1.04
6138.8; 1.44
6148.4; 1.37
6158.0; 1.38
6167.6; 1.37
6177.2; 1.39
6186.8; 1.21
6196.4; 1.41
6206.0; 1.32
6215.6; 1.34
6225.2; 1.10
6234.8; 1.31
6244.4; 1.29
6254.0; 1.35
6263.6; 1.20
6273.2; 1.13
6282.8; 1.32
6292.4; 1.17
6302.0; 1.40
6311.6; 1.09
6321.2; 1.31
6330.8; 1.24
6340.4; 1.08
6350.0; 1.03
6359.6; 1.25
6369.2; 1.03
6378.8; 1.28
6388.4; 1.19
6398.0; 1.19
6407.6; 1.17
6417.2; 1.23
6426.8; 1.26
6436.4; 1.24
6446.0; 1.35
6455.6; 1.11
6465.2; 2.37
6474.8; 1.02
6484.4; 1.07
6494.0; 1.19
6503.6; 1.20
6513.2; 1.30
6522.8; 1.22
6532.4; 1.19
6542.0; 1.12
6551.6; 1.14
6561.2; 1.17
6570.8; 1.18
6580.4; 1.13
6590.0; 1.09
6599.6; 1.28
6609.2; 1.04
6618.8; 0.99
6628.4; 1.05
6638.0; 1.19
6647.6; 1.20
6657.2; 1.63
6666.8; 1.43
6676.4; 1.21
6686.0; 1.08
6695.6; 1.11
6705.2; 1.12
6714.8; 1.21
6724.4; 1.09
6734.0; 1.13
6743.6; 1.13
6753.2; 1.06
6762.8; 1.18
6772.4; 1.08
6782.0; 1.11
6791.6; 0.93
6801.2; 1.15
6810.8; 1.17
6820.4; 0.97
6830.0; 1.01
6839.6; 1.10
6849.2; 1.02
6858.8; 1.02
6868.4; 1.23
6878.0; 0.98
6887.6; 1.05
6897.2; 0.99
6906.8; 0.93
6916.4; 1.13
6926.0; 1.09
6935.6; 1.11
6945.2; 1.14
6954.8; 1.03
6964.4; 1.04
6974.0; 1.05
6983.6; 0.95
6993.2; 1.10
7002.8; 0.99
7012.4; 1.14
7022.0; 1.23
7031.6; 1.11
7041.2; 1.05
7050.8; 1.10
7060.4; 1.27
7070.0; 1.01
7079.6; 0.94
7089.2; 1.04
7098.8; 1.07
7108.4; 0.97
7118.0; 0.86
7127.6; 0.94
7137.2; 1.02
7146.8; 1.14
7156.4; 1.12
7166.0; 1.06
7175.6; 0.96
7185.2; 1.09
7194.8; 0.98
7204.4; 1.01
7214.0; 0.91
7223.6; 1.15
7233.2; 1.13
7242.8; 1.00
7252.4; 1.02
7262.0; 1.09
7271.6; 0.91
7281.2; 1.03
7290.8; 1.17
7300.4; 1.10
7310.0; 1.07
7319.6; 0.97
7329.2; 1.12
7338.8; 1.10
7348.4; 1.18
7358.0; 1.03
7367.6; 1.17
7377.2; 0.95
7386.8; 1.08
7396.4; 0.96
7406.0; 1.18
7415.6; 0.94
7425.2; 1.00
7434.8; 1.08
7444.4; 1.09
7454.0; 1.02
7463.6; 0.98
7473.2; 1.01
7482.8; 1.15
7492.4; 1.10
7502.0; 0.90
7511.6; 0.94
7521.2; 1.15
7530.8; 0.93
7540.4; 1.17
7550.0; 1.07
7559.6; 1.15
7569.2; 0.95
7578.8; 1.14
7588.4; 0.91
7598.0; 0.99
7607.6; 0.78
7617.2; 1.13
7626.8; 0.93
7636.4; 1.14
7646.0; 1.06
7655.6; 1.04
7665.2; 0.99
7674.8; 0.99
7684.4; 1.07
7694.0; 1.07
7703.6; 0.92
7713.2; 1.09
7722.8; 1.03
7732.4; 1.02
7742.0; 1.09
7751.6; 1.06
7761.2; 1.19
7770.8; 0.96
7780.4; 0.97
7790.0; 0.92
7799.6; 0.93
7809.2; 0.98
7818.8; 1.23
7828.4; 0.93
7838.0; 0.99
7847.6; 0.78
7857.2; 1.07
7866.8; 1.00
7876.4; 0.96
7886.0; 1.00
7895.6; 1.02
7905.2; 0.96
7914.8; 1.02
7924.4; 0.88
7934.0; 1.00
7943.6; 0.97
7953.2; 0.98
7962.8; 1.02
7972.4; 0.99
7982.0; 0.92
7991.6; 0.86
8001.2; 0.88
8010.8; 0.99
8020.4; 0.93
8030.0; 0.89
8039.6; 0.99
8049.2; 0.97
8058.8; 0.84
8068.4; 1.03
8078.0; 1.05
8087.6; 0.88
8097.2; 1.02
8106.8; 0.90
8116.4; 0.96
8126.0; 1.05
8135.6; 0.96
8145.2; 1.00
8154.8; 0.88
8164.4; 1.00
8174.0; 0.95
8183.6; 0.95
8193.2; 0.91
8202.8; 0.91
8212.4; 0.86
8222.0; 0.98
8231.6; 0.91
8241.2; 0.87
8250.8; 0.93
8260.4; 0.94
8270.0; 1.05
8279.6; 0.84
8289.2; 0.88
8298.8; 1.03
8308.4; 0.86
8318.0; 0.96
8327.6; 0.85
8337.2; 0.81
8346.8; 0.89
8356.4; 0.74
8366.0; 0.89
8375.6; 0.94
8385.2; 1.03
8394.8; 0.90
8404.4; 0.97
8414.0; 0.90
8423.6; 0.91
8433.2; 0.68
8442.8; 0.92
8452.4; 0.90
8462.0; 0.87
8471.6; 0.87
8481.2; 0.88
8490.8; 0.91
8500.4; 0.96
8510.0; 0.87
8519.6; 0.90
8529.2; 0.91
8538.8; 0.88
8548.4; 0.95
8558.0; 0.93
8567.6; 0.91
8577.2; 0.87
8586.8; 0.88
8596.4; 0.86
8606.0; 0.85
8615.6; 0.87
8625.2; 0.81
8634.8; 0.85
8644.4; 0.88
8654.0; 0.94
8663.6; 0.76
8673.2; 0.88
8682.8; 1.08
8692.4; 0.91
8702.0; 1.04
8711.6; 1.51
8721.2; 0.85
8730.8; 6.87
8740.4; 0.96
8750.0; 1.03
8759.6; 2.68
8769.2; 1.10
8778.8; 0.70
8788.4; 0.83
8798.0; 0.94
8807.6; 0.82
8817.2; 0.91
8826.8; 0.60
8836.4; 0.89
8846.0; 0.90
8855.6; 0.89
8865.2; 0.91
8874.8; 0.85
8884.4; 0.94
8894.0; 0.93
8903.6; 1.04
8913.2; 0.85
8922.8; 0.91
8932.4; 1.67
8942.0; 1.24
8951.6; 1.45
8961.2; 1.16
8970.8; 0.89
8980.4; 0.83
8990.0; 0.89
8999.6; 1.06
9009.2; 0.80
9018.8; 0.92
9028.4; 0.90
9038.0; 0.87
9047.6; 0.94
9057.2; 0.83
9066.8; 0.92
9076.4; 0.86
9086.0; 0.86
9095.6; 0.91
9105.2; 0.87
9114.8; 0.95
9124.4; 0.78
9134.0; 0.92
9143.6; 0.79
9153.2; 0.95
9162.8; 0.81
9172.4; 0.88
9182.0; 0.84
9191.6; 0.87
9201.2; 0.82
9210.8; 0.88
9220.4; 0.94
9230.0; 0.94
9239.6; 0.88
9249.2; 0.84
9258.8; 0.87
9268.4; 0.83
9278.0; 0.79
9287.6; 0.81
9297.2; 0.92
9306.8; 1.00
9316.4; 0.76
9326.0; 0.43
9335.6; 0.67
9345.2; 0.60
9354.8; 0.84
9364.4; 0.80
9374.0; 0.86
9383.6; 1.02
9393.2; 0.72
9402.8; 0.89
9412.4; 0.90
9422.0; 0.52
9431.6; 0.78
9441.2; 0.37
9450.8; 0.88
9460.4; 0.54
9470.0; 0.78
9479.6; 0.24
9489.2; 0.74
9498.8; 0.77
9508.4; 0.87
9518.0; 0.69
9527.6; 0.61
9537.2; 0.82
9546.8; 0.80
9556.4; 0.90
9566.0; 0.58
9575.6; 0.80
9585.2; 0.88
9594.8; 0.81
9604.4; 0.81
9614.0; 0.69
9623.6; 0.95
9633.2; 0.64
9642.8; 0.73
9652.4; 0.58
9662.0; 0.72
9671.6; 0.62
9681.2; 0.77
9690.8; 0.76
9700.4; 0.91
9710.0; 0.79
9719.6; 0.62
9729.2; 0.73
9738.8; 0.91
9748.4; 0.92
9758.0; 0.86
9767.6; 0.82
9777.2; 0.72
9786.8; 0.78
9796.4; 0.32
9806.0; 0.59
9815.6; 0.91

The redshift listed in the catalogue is 0.33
